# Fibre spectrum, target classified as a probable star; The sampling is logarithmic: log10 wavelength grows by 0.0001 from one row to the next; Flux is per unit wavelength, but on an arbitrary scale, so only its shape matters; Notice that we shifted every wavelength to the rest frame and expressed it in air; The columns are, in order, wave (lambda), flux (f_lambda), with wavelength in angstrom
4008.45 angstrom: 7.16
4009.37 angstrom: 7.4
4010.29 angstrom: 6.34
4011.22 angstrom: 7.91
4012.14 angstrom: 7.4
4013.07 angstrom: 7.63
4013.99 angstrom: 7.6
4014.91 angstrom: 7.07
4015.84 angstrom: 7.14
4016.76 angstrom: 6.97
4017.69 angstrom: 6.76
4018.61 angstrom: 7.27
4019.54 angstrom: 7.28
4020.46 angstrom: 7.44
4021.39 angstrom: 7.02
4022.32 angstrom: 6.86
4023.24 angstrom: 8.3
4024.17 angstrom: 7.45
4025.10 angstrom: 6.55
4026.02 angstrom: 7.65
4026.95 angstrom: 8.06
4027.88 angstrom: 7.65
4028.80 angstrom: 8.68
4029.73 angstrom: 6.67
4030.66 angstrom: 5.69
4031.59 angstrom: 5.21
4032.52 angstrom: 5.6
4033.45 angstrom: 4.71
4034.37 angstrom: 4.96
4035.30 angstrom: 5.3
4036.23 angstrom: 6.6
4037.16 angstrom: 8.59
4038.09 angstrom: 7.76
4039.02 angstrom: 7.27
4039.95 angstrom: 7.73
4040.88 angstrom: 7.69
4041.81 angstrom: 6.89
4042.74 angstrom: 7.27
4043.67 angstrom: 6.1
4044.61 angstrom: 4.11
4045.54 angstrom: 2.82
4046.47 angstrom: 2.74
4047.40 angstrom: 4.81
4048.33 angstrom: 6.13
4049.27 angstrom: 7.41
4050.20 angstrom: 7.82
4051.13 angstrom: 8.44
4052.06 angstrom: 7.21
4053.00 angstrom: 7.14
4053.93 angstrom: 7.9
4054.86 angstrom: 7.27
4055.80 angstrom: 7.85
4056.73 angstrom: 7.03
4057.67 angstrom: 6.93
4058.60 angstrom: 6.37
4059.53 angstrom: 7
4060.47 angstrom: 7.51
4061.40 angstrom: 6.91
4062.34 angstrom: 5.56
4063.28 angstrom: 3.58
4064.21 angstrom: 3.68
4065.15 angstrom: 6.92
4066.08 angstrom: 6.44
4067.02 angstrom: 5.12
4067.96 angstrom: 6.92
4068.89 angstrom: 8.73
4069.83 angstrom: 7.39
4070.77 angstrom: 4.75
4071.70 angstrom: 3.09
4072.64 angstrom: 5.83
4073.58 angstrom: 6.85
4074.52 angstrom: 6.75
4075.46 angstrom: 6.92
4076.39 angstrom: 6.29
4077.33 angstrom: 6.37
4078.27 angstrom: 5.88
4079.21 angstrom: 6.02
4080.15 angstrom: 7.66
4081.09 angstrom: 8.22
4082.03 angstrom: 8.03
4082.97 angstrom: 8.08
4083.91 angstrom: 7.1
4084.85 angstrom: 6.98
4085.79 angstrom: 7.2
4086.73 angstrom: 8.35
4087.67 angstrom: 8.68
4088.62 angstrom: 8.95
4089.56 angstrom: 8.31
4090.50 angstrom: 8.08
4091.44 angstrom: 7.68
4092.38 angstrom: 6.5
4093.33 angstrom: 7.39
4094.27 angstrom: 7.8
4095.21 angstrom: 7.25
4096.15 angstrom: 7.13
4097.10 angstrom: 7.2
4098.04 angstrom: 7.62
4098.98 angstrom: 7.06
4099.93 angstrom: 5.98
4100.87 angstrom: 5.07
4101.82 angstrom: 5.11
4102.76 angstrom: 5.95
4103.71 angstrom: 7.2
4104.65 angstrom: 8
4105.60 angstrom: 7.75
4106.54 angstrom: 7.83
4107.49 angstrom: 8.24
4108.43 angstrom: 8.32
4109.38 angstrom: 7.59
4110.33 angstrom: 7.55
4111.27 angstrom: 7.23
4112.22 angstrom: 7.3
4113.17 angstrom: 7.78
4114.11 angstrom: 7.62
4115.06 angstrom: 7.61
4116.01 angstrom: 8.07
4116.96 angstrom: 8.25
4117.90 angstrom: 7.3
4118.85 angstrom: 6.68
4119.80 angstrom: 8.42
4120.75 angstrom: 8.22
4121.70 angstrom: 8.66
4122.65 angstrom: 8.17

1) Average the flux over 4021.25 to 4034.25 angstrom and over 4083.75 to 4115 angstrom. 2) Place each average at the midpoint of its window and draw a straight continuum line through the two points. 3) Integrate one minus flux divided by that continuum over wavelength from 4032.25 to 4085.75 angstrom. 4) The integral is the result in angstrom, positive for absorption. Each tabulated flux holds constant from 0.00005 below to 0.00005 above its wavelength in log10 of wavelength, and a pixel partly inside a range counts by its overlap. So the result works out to 4.4 angstrom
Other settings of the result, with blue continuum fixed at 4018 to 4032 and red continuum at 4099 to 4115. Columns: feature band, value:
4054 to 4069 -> 1.5 angstrom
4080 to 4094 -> -1.3 angstrom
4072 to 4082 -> 0.7 angstrom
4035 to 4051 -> 1.9 angstrom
